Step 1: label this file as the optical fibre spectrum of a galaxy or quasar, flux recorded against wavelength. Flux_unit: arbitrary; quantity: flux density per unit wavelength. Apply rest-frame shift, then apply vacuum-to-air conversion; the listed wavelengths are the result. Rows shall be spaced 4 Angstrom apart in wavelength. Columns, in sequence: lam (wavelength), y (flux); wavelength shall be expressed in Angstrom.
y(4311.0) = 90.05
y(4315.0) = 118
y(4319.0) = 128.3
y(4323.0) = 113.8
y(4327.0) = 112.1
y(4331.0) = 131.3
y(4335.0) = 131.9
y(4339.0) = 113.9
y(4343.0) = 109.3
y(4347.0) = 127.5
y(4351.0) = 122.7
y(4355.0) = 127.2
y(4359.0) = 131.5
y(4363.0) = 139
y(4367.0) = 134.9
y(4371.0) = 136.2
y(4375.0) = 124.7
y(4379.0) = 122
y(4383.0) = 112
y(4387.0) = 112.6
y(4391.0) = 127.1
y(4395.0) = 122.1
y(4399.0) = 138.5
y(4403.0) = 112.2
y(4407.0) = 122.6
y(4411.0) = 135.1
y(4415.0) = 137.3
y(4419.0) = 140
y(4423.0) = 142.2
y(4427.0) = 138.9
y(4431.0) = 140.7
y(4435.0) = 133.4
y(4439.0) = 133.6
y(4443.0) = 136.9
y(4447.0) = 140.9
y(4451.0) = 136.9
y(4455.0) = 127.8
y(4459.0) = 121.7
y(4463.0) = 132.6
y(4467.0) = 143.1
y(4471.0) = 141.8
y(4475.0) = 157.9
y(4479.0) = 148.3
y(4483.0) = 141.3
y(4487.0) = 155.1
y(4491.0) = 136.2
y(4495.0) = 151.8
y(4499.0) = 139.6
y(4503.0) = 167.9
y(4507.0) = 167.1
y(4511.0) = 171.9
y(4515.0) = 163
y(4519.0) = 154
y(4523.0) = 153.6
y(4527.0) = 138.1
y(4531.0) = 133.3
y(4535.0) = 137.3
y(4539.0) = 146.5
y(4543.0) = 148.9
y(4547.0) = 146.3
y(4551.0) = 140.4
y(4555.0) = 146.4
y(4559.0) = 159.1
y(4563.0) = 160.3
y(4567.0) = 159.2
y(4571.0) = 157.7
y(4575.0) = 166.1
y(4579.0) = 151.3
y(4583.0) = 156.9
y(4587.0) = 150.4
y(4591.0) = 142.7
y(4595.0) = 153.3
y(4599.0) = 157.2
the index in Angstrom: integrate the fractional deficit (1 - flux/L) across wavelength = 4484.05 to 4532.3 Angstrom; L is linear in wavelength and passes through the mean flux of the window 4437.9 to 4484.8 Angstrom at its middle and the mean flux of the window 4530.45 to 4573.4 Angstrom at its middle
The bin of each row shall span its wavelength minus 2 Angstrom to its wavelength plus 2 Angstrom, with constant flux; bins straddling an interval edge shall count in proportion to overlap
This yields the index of -2.9 Angstrom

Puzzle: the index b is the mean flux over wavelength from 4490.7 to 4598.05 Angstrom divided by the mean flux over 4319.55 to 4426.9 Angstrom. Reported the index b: 1.2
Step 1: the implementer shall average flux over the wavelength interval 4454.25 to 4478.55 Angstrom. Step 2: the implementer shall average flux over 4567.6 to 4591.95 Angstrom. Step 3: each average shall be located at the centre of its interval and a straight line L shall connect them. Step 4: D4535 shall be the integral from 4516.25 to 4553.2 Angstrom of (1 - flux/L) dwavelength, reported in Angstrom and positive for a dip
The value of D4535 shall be 0.94 Angstrom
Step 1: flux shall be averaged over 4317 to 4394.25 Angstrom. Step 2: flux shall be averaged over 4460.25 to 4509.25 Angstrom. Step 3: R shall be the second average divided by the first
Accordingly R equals 1.19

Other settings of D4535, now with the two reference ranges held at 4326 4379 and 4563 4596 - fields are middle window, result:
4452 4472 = 1.0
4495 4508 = -1.0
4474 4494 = -0.6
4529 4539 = 0.8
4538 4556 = 0.6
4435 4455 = 0.3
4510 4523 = -1.2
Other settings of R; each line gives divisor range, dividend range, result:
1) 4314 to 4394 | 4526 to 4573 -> 1.19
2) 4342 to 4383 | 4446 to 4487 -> 1.10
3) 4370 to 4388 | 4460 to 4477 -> 1.18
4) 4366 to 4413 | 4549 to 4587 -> 1.24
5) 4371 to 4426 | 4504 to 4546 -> 1.19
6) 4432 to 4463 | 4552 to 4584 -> 1.18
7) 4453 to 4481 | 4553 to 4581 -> 1.13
